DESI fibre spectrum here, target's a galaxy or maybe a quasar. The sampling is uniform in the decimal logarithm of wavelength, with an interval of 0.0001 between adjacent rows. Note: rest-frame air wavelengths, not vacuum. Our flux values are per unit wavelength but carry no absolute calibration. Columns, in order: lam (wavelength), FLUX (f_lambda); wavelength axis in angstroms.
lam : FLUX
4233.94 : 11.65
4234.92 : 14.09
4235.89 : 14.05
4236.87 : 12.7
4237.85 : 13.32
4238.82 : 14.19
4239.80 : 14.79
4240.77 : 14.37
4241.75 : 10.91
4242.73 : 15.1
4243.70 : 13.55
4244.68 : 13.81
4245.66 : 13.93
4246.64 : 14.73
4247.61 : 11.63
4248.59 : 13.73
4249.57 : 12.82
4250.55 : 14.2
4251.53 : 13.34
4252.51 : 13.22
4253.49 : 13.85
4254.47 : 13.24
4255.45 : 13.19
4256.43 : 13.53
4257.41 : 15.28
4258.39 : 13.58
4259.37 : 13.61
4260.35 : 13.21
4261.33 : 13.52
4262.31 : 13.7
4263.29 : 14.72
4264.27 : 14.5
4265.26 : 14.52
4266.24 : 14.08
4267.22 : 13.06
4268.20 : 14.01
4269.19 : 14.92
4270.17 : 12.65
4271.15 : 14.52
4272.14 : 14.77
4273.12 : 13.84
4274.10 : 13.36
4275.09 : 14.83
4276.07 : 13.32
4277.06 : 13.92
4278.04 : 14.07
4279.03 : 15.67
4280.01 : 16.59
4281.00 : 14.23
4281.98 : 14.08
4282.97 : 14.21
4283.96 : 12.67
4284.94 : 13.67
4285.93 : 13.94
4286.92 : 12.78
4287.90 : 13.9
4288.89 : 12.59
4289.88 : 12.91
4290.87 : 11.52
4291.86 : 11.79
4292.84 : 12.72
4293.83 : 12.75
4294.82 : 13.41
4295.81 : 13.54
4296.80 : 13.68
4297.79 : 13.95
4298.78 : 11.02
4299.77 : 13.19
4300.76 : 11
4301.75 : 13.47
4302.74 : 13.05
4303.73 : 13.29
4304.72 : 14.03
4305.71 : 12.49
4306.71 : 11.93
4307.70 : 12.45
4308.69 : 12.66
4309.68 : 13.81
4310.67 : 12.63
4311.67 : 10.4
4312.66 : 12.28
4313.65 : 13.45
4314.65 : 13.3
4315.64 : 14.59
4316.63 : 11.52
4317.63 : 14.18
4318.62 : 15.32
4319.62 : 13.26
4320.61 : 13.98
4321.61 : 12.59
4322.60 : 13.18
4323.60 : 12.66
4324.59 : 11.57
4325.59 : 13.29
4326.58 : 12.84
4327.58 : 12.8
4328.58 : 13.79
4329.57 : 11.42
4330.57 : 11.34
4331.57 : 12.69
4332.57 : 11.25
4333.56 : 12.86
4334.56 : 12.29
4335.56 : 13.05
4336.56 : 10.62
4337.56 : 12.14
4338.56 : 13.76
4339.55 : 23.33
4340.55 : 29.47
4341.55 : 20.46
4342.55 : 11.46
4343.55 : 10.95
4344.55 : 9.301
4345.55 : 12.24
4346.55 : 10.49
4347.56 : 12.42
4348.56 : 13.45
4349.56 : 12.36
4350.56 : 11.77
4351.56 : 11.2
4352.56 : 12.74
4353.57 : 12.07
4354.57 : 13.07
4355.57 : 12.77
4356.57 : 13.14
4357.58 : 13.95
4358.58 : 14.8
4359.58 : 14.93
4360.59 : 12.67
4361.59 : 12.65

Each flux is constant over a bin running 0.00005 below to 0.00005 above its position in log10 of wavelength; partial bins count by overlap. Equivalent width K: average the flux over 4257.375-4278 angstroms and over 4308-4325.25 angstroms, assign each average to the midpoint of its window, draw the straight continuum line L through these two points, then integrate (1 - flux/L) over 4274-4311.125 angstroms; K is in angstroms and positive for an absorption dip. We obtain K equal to 0.6 angstroms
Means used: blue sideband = 14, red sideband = 13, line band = 13.3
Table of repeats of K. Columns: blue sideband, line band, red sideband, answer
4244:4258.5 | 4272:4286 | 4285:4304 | -1.1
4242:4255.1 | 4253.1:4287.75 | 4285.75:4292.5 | -2.3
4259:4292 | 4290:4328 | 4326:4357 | 2.0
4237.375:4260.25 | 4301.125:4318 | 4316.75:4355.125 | 0.7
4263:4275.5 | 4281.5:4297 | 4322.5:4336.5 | 0.5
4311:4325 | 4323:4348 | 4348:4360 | -1.0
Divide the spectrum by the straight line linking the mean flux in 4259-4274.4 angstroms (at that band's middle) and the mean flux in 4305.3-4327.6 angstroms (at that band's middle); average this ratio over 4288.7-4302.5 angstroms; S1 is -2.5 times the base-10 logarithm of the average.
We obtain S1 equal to 0.06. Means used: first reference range 14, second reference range 12.9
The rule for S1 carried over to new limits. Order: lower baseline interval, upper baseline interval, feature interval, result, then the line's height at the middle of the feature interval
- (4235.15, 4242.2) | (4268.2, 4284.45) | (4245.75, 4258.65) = 0.02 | 13.8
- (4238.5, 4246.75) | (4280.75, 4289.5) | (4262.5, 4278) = -0.03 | 13.7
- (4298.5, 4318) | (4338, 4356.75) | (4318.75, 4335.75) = 0.06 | 13.4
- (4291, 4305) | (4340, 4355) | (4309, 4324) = 0.00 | 13.1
